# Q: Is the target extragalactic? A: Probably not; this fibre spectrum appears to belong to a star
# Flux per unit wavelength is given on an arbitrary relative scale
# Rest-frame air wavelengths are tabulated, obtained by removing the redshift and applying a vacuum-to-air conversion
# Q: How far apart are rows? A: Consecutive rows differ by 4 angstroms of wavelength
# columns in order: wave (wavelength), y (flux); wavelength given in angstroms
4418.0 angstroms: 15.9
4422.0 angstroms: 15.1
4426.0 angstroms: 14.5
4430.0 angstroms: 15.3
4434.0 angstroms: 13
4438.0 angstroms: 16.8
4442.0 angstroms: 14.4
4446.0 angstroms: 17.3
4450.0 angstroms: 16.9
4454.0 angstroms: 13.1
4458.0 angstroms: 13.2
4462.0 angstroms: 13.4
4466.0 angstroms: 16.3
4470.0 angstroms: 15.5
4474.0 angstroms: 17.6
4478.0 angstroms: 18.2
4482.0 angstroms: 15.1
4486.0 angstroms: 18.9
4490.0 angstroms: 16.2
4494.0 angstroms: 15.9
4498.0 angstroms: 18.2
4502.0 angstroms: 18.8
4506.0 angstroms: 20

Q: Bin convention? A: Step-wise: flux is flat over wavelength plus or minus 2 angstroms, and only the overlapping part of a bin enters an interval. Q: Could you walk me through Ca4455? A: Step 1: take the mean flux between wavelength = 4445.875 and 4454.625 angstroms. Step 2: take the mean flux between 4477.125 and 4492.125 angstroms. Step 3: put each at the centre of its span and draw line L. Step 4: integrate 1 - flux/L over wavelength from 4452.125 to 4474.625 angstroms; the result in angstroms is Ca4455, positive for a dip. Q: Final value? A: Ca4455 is 2.2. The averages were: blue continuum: 15.9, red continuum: 17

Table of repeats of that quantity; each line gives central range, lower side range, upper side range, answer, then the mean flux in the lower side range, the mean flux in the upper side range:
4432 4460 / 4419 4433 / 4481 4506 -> 1.2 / 14.9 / 17.5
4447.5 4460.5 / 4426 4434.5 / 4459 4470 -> 0.2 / 14.4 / 14.8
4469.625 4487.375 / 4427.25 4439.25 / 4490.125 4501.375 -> -0.7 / 14.9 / 17.1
